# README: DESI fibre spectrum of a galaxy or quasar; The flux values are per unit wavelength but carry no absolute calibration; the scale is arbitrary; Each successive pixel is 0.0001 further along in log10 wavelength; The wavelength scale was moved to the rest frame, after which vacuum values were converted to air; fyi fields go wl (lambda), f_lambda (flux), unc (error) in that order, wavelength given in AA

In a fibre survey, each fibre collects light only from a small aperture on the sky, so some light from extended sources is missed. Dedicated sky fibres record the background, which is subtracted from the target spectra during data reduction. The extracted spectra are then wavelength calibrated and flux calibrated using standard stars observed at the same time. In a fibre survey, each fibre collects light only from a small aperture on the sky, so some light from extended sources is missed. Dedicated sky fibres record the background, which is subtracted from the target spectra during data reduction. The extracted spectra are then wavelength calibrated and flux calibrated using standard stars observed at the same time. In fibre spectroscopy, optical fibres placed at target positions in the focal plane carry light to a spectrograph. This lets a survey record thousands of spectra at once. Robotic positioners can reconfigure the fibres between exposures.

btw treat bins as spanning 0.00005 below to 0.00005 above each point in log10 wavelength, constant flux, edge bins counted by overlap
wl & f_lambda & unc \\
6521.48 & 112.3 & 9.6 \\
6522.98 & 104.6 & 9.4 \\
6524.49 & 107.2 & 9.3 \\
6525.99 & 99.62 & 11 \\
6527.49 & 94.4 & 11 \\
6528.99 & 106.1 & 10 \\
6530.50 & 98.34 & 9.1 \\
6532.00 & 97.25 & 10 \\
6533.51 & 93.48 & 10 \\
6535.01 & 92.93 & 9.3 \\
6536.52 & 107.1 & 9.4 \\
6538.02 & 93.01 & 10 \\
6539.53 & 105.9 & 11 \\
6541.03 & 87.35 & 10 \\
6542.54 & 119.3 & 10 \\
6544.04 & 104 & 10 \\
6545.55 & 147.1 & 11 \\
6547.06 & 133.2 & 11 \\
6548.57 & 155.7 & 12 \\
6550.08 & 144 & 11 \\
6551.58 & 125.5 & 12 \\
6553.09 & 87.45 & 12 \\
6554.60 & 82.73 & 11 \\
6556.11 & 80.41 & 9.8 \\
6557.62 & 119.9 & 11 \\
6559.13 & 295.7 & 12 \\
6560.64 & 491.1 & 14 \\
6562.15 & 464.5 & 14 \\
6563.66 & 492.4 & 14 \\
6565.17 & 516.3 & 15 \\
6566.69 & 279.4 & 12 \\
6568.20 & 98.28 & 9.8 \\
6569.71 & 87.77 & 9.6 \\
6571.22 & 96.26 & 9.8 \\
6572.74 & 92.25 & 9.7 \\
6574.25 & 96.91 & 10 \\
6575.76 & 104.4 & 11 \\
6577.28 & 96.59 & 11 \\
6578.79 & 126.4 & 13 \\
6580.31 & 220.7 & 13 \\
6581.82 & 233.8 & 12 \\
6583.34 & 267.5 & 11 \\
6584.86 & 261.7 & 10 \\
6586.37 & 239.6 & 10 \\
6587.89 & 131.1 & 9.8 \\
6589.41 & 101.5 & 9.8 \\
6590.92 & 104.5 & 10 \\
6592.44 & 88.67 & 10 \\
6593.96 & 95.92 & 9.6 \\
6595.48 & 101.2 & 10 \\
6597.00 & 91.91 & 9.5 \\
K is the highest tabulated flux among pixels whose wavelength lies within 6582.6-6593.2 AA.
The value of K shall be 267.5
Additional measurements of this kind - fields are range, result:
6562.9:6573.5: 516.3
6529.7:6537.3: 107.1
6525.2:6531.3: 106.1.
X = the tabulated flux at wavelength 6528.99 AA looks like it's 106.1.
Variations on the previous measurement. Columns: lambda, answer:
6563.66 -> 492.4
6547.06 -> 133.2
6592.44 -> 88.67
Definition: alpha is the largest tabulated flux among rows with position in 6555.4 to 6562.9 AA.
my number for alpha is 491.1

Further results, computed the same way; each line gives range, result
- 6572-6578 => 104.4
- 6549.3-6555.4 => 144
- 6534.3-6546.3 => 147.1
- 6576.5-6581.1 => 220.7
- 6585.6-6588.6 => 239.6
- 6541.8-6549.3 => 155.7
